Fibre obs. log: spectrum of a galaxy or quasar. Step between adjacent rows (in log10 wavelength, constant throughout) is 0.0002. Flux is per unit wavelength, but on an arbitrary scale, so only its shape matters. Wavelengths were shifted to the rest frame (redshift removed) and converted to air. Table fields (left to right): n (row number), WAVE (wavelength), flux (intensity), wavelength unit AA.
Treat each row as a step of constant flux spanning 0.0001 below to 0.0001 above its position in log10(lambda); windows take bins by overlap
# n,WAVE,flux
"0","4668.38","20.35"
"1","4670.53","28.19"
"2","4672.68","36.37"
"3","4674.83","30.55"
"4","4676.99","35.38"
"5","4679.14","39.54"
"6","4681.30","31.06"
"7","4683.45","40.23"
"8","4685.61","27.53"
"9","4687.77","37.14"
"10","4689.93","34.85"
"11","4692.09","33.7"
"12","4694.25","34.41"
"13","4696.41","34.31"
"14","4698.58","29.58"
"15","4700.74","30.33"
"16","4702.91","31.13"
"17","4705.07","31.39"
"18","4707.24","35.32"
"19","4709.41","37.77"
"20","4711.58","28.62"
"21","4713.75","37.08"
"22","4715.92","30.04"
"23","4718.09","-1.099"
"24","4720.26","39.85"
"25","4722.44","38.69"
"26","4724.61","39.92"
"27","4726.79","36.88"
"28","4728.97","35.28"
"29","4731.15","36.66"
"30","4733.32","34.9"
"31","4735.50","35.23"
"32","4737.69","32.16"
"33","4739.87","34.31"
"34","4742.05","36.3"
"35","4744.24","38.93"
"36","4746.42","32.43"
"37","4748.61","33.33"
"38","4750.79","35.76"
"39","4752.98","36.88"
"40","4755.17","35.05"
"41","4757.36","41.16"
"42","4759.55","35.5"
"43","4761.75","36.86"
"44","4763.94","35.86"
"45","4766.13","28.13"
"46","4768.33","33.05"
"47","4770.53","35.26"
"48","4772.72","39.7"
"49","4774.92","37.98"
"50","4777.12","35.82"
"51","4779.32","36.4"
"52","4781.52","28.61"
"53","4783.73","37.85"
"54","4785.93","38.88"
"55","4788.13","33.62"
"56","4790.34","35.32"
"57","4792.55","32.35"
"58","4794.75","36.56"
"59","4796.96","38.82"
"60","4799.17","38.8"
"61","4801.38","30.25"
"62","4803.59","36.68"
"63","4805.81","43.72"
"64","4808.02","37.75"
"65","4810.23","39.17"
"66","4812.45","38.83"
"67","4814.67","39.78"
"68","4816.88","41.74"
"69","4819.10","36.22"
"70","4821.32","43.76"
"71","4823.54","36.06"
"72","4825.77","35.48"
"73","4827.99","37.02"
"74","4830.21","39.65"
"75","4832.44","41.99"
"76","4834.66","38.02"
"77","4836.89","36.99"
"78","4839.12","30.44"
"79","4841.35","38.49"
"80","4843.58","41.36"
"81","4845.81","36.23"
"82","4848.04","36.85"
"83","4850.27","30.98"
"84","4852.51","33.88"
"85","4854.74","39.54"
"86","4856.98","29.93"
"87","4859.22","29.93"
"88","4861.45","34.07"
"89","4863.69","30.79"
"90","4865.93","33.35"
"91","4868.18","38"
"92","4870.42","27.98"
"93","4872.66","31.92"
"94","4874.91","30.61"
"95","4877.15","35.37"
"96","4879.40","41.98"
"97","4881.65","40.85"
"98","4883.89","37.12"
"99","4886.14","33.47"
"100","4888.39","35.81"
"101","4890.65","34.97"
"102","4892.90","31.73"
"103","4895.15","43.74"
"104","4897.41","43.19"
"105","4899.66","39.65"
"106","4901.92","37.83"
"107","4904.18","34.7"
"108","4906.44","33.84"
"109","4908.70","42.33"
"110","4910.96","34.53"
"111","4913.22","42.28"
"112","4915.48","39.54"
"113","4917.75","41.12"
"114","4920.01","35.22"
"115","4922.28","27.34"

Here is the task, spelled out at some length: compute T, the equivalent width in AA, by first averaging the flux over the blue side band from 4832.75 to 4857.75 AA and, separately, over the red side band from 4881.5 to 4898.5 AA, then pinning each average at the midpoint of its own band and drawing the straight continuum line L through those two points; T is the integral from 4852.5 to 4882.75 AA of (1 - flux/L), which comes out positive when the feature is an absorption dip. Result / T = 2.10 AA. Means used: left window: 36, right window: 37.4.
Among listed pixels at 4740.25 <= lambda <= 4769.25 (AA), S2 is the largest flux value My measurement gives 41.16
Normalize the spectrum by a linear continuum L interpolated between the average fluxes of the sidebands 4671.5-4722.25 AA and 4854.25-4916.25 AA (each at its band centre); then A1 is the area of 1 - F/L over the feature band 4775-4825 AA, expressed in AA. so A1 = -4.0 AA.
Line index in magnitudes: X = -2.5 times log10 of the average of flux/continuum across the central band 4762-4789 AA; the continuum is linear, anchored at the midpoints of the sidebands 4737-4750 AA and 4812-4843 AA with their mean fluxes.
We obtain 0.03 mag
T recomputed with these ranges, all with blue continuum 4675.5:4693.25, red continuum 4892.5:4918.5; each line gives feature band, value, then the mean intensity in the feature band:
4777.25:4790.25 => 0.5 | 35.1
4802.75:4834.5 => -1.6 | 39.1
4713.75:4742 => 2.1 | 33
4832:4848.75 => 0.1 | 37.4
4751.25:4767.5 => 0.3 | 35.6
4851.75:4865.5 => 1.8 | 33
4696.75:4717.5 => 2.1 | 31.6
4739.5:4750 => 0.2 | 35.2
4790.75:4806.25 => 0.2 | 36.4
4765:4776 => 0.5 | 34.8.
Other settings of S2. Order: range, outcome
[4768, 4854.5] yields 43.76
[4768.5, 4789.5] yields 39.7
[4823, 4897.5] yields 43.74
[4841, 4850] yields 41.36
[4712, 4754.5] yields 39.92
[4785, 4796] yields 38.88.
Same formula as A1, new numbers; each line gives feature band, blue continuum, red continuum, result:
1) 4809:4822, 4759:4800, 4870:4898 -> -1.5 AA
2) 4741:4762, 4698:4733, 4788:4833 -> -1.0 AA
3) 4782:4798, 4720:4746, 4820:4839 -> 0.7 AA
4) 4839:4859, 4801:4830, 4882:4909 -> 1.4 AA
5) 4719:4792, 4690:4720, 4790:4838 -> -3.8 AA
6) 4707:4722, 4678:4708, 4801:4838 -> 2.0 AA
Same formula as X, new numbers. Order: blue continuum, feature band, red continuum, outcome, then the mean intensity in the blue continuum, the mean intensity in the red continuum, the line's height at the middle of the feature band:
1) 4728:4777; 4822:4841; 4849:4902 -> -0.05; 35.5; 35.2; 35.3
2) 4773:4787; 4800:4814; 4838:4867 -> -0.07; 36.1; 34.3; 35.4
